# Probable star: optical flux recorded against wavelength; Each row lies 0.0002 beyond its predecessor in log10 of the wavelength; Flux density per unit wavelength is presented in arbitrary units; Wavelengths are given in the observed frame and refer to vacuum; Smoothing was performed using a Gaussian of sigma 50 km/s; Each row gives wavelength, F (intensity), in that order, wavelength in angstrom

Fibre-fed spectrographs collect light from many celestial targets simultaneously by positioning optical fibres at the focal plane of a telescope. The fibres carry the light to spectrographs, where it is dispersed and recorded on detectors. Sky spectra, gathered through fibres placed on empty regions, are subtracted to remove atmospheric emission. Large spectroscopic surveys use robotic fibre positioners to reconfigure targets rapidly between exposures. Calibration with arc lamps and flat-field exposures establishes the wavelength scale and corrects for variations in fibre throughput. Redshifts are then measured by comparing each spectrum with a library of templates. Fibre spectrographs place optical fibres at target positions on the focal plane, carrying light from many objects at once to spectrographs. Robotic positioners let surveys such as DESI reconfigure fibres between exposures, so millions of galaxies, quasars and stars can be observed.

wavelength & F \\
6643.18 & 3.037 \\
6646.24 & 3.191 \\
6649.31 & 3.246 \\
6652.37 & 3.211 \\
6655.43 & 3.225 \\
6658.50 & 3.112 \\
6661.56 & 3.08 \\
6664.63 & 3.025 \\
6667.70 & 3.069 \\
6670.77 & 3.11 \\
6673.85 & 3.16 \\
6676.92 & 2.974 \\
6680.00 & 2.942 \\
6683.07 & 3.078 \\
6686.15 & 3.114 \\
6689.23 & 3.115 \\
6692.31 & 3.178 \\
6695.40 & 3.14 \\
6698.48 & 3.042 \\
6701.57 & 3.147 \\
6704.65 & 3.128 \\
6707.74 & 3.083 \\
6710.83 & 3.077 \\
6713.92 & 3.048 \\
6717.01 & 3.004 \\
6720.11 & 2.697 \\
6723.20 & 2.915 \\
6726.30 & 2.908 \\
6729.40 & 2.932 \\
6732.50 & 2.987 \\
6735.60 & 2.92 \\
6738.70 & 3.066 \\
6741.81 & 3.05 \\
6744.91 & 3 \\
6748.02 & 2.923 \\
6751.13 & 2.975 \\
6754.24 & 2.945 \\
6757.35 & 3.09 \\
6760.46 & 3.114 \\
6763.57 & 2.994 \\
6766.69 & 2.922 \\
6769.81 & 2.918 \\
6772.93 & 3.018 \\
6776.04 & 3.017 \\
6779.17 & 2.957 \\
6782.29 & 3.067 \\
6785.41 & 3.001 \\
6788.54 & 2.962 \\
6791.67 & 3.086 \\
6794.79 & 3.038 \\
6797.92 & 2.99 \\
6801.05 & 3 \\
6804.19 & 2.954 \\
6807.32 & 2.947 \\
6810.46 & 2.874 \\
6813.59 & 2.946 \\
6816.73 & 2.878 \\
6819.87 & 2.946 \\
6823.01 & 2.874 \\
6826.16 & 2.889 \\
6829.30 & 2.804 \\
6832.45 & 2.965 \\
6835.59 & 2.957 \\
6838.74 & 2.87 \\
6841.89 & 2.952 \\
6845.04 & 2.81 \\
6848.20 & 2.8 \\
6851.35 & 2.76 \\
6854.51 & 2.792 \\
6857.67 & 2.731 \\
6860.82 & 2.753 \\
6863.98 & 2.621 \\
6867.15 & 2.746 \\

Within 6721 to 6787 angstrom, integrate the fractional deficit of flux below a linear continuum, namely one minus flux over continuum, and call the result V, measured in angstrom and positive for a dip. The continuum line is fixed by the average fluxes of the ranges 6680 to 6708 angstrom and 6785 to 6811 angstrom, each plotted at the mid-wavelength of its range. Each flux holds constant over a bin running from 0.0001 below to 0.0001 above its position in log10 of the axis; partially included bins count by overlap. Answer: 1.15 angstrom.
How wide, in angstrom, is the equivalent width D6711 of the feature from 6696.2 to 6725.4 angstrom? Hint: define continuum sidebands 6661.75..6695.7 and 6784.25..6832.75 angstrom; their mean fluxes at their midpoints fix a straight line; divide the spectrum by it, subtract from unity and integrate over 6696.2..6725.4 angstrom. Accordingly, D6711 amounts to 0.3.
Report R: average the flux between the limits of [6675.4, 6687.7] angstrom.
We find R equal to 3.03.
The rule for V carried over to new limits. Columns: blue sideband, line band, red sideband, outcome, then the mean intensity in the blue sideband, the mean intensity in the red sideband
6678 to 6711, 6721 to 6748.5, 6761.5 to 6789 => 0.7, 3.09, 2.99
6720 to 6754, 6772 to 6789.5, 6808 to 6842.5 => -0.4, 2.95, 2.9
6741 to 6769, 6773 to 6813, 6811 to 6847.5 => -0.6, 3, 2.9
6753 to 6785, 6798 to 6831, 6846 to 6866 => -0.5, 3.01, 2.74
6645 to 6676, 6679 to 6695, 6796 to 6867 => 0.0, 3.14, 2.87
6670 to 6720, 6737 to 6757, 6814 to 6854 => 0.0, 3.07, 2.87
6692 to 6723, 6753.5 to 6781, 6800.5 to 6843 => -0.2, 3.04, 2.92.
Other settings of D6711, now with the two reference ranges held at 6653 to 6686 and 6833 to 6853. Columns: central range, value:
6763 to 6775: -0.02 angstrom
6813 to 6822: -0.07 angstrom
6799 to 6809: -0.19 angstrom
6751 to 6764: -0.26 angstrom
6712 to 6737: 0.70 angstrom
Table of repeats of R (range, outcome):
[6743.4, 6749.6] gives 2.96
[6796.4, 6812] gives 2.95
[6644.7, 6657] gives 3.22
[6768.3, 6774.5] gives 2.97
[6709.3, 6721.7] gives 2.96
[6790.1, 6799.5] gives 3.04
